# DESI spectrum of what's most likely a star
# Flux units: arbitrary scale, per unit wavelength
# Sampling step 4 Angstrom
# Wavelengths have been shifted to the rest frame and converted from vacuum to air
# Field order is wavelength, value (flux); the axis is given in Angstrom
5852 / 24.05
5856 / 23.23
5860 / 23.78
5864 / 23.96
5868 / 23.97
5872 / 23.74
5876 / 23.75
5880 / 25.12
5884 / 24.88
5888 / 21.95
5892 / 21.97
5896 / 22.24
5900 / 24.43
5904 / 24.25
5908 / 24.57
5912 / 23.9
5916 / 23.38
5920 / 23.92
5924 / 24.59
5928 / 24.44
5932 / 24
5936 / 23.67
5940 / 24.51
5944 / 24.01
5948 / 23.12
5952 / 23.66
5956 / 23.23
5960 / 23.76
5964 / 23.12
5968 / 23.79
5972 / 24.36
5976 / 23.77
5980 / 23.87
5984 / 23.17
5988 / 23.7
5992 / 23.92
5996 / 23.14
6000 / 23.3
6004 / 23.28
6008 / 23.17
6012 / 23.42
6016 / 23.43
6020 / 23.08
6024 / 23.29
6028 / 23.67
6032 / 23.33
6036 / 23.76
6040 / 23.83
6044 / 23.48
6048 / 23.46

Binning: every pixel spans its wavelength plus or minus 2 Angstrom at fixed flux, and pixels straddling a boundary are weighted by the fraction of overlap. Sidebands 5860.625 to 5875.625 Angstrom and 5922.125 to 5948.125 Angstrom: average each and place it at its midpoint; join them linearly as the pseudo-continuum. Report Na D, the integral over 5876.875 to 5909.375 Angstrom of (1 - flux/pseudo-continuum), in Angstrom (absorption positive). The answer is 0.40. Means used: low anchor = 23.9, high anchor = 24.1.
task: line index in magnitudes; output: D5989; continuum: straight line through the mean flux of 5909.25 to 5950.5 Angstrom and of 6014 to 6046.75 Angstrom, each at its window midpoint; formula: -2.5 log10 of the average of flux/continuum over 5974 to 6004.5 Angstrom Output 0.007 mag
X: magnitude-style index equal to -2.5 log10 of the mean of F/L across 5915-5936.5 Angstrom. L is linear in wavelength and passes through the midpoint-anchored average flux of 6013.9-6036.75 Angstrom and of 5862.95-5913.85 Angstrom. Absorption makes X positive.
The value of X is -0.02 mag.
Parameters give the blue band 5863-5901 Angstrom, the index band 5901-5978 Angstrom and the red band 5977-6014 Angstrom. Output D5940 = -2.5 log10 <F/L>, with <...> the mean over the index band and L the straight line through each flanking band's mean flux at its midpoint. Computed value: -0.02 mag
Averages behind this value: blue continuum 23.6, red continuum 23.5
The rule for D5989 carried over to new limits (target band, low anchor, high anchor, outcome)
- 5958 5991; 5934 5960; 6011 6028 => -0.006 mag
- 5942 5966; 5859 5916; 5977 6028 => 0.003 mag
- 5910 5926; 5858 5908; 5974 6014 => -0.014 mag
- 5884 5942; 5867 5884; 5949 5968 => 0.007 mag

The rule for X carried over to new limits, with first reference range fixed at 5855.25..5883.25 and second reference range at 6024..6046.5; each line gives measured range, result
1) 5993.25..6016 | 0.02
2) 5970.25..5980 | -0.01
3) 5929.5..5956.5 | 0.00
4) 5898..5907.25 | -0.02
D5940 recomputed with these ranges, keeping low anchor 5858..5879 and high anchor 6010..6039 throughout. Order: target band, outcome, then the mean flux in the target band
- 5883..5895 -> 0.05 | 22.7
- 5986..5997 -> 0.00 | 23.6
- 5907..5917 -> -0.01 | 23.9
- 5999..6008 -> 0.01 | 23.3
